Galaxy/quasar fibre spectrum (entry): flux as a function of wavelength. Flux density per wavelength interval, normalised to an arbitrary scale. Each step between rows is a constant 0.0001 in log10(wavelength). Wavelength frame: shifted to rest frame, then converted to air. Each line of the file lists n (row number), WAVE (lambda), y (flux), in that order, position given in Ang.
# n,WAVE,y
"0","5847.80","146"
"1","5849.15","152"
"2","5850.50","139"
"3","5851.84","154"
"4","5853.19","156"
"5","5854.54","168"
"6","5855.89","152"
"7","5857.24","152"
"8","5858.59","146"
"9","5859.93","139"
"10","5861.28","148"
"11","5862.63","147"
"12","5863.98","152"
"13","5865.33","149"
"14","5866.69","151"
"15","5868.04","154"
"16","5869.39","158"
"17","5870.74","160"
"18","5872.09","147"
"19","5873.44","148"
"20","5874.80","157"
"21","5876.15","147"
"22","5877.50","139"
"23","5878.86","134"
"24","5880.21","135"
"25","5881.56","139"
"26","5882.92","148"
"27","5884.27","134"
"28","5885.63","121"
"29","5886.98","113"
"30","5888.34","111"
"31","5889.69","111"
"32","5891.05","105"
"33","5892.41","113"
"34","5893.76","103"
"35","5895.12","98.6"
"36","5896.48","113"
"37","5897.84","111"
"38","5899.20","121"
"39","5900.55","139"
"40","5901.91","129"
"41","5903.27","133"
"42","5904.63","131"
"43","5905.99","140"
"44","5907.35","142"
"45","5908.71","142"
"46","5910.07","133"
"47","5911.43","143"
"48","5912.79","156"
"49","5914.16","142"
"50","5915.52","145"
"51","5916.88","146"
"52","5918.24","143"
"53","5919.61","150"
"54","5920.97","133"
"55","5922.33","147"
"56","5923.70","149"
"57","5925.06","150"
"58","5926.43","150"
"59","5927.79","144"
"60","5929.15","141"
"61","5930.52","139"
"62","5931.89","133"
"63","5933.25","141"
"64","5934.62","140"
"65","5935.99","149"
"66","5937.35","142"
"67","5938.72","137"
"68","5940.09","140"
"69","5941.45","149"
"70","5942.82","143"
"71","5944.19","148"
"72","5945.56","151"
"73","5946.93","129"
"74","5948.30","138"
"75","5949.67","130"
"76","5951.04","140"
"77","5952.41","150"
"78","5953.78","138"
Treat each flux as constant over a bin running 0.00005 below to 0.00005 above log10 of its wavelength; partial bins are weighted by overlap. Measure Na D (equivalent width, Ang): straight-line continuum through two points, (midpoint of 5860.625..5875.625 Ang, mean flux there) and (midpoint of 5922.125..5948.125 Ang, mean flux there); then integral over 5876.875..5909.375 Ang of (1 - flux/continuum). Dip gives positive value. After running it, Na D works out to 5.10 Ang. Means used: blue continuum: 152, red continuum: 143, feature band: 125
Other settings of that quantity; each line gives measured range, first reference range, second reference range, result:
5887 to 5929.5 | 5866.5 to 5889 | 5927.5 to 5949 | 2.63 Ang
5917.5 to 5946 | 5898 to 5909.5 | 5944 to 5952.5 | -1.29 Ang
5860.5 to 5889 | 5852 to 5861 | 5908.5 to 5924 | 1.37 Ang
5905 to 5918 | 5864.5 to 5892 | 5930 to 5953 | -0.31 Ang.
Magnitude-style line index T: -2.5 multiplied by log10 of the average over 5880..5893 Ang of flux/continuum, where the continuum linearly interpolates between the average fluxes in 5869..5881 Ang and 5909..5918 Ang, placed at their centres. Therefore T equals 0.19 mag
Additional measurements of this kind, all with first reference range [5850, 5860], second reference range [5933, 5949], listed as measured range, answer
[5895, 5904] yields 0.20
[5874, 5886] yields 0.07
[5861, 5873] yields -0.01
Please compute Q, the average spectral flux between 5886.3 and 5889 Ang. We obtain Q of 112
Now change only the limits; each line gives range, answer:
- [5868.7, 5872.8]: 155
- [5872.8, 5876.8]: 151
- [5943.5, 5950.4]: 139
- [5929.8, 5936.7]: 140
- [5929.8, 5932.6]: 136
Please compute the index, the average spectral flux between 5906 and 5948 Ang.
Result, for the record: 143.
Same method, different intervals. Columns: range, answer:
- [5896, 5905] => 125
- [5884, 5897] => 112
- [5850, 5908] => 137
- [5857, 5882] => 148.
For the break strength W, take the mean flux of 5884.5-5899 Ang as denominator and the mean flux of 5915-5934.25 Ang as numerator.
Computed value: 1.29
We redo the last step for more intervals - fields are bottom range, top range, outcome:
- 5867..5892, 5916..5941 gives 1.05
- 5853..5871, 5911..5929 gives 0.96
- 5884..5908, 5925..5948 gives 1.18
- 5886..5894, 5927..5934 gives 1.27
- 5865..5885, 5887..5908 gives 0.82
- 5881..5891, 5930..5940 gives 1.13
